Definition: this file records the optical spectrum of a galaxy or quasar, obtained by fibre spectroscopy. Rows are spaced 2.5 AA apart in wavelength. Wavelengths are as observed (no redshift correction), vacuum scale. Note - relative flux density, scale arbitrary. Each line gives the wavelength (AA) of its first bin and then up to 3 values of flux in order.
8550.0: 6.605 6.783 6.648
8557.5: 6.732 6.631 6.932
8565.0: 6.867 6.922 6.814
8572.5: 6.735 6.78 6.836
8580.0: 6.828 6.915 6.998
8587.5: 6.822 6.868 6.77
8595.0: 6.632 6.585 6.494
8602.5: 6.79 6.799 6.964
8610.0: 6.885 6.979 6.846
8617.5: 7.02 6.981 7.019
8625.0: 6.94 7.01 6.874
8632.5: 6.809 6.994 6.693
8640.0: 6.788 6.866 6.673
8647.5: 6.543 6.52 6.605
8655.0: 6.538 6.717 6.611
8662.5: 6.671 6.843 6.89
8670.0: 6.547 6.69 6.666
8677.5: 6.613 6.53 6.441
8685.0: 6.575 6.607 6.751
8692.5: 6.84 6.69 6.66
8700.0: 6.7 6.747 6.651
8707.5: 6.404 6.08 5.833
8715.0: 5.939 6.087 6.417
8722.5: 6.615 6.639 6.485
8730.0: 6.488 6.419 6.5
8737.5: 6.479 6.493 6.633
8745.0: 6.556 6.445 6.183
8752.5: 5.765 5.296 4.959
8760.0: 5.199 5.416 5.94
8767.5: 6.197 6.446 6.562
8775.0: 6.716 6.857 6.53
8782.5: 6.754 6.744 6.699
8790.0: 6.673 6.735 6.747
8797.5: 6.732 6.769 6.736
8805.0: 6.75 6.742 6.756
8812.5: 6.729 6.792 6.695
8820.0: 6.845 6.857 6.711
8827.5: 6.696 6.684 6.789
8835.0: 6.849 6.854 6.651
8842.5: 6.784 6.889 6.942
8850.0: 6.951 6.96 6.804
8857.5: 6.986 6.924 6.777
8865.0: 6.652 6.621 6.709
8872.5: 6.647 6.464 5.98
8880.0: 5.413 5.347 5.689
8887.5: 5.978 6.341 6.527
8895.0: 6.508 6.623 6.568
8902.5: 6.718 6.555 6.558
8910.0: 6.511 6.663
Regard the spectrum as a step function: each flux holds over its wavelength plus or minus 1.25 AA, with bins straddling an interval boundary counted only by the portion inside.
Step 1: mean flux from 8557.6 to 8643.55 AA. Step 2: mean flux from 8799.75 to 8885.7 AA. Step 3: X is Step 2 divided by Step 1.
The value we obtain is 0.97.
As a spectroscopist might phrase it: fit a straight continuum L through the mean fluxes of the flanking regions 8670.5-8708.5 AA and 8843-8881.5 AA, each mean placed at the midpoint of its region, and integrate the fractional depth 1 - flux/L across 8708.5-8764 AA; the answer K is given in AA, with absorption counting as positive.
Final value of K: 4.2 AA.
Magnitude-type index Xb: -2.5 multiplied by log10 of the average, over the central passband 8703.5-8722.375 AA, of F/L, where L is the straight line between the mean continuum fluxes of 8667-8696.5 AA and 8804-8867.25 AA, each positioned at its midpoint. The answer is 0.075 mag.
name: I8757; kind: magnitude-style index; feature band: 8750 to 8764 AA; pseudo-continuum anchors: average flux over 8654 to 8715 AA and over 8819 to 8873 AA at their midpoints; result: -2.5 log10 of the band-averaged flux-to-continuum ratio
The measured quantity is 0.23 mag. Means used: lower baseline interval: 6.58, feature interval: 5.41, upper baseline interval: 6.8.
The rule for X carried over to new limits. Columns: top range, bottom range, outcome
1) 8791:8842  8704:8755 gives 1.07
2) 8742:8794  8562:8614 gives 0.92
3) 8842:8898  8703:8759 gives 1.04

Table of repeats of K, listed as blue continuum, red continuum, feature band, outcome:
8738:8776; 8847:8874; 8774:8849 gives -3.57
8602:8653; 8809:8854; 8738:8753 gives 0.96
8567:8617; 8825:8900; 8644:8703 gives 0.74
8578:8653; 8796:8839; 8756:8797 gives 2.72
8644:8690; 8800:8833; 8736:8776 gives 3.72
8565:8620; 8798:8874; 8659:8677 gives 0.30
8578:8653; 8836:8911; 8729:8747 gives 0.47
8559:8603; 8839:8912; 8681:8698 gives 0.11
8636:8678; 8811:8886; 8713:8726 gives 0.70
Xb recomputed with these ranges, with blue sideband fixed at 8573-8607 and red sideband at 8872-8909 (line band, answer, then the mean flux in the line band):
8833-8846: -0.076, 6.8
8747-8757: 0.121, 5.81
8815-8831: -0.063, 6.75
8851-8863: -0.096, 6.9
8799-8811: -0.057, 6.75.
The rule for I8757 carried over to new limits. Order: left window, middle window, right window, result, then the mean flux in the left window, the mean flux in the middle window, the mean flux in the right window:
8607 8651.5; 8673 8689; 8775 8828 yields 0.039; 6.85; 6.58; 6.74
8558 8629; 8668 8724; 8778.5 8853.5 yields 0.049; 6.84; 6.51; 6.77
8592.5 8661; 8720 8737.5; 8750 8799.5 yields -0.014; 6.78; 6.51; 6.27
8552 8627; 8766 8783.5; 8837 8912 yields 0.011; 6.83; 6.57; 6.53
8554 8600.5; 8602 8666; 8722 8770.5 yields -0.038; 6.78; 6.81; 6.15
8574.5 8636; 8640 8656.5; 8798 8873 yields 0.033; 6.86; 6.64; 6.79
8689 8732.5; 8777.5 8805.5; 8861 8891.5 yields -0.062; 6.47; 6.72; 6.23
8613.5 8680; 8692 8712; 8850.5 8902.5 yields 0.021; 6.76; 6.56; 6.44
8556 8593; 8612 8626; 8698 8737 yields -0.042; 6.83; 6.96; 6.41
